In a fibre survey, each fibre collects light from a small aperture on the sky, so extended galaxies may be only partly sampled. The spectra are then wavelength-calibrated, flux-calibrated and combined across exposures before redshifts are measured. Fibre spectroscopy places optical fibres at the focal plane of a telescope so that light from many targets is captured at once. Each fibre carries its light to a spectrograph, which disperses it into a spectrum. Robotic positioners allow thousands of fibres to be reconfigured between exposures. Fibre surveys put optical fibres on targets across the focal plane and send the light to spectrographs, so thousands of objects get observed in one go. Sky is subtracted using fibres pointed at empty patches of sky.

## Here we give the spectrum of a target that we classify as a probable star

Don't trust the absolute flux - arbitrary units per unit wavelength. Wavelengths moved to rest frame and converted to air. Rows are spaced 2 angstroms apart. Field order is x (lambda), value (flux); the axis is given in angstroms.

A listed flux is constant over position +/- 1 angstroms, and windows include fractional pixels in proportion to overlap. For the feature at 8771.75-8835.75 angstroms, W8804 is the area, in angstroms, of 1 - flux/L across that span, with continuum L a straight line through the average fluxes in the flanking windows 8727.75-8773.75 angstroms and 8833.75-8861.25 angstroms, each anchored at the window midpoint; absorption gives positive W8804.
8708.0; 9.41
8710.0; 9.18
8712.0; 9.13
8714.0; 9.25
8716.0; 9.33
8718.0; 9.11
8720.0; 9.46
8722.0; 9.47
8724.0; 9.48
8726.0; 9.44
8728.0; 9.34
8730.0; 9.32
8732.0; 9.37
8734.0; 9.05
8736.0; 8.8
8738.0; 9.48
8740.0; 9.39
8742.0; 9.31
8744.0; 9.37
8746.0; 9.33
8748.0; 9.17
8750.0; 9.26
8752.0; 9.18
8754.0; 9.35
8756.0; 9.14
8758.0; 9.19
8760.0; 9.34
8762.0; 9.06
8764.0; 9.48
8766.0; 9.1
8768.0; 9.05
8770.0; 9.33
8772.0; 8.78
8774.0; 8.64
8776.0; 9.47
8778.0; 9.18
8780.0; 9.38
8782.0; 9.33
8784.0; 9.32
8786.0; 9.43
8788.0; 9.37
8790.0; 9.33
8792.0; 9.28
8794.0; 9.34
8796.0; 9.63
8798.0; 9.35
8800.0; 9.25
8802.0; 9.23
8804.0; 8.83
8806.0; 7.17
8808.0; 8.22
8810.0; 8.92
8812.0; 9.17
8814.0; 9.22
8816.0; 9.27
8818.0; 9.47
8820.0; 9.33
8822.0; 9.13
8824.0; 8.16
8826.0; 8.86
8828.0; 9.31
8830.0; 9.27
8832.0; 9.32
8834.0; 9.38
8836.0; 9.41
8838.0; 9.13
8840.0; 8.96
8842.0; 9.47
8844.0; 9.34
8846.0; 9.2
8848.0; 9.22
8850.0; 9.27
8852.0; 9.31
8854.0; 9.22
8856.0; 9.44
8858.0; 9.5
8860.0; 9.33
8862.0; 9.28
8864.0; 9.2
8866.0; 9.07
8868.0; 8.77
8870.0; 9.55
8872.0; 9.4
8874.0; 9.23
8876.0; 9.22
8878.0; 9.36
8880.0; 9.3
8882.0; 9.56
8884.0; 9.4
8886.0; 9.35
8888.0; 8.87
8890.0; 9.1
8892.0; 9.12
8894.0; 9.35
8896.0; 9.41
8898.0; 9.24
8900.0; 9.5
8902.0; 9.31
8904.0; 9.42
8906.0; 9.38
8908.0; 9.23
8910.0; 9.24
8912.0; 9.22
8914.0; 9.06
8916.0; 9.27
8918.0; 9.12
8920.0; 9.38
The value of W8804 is 1.0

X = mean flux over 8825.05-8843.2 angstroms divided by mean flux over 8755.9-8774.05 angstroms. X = 1.01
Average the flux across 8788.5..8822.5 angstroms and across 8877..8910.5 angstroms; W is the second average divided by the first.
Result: 1.03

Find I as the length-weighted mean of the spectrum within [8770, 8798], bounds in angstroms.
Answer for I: 9.27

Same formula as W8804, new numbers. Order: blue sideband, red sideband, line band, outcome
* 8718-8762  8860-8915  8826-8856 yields 0.0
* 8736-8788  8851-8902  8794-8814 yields 0.8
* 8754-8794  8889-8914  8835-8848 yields 0.0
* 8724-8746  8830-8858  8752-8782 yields 0.4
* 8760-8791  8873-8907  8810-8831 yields 0.3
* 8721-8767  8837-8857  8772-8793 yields 0.0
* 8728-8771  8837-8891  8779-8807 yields 0.3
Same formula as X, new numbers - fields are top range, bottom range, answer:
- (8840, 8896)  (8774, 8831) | 1.02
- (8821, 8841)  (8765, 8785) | 0.99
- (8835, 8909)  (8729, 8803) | 1.00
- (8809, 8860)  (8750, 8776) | 1.01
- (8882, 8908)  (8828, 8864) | 1.00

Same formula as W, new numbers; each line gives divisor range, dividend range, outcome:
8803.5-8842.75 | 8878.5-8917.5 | 1.03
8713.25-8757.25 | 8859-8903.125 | 1.00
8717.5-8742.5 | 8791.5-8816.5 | 0.96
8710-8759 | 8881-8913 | 1.00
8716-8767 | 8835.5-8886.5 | 1.00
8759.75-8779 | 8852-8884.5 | 1.02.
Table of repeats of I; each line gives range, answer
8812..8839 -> 9.17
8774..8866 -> 9.18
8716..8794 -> 9.26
